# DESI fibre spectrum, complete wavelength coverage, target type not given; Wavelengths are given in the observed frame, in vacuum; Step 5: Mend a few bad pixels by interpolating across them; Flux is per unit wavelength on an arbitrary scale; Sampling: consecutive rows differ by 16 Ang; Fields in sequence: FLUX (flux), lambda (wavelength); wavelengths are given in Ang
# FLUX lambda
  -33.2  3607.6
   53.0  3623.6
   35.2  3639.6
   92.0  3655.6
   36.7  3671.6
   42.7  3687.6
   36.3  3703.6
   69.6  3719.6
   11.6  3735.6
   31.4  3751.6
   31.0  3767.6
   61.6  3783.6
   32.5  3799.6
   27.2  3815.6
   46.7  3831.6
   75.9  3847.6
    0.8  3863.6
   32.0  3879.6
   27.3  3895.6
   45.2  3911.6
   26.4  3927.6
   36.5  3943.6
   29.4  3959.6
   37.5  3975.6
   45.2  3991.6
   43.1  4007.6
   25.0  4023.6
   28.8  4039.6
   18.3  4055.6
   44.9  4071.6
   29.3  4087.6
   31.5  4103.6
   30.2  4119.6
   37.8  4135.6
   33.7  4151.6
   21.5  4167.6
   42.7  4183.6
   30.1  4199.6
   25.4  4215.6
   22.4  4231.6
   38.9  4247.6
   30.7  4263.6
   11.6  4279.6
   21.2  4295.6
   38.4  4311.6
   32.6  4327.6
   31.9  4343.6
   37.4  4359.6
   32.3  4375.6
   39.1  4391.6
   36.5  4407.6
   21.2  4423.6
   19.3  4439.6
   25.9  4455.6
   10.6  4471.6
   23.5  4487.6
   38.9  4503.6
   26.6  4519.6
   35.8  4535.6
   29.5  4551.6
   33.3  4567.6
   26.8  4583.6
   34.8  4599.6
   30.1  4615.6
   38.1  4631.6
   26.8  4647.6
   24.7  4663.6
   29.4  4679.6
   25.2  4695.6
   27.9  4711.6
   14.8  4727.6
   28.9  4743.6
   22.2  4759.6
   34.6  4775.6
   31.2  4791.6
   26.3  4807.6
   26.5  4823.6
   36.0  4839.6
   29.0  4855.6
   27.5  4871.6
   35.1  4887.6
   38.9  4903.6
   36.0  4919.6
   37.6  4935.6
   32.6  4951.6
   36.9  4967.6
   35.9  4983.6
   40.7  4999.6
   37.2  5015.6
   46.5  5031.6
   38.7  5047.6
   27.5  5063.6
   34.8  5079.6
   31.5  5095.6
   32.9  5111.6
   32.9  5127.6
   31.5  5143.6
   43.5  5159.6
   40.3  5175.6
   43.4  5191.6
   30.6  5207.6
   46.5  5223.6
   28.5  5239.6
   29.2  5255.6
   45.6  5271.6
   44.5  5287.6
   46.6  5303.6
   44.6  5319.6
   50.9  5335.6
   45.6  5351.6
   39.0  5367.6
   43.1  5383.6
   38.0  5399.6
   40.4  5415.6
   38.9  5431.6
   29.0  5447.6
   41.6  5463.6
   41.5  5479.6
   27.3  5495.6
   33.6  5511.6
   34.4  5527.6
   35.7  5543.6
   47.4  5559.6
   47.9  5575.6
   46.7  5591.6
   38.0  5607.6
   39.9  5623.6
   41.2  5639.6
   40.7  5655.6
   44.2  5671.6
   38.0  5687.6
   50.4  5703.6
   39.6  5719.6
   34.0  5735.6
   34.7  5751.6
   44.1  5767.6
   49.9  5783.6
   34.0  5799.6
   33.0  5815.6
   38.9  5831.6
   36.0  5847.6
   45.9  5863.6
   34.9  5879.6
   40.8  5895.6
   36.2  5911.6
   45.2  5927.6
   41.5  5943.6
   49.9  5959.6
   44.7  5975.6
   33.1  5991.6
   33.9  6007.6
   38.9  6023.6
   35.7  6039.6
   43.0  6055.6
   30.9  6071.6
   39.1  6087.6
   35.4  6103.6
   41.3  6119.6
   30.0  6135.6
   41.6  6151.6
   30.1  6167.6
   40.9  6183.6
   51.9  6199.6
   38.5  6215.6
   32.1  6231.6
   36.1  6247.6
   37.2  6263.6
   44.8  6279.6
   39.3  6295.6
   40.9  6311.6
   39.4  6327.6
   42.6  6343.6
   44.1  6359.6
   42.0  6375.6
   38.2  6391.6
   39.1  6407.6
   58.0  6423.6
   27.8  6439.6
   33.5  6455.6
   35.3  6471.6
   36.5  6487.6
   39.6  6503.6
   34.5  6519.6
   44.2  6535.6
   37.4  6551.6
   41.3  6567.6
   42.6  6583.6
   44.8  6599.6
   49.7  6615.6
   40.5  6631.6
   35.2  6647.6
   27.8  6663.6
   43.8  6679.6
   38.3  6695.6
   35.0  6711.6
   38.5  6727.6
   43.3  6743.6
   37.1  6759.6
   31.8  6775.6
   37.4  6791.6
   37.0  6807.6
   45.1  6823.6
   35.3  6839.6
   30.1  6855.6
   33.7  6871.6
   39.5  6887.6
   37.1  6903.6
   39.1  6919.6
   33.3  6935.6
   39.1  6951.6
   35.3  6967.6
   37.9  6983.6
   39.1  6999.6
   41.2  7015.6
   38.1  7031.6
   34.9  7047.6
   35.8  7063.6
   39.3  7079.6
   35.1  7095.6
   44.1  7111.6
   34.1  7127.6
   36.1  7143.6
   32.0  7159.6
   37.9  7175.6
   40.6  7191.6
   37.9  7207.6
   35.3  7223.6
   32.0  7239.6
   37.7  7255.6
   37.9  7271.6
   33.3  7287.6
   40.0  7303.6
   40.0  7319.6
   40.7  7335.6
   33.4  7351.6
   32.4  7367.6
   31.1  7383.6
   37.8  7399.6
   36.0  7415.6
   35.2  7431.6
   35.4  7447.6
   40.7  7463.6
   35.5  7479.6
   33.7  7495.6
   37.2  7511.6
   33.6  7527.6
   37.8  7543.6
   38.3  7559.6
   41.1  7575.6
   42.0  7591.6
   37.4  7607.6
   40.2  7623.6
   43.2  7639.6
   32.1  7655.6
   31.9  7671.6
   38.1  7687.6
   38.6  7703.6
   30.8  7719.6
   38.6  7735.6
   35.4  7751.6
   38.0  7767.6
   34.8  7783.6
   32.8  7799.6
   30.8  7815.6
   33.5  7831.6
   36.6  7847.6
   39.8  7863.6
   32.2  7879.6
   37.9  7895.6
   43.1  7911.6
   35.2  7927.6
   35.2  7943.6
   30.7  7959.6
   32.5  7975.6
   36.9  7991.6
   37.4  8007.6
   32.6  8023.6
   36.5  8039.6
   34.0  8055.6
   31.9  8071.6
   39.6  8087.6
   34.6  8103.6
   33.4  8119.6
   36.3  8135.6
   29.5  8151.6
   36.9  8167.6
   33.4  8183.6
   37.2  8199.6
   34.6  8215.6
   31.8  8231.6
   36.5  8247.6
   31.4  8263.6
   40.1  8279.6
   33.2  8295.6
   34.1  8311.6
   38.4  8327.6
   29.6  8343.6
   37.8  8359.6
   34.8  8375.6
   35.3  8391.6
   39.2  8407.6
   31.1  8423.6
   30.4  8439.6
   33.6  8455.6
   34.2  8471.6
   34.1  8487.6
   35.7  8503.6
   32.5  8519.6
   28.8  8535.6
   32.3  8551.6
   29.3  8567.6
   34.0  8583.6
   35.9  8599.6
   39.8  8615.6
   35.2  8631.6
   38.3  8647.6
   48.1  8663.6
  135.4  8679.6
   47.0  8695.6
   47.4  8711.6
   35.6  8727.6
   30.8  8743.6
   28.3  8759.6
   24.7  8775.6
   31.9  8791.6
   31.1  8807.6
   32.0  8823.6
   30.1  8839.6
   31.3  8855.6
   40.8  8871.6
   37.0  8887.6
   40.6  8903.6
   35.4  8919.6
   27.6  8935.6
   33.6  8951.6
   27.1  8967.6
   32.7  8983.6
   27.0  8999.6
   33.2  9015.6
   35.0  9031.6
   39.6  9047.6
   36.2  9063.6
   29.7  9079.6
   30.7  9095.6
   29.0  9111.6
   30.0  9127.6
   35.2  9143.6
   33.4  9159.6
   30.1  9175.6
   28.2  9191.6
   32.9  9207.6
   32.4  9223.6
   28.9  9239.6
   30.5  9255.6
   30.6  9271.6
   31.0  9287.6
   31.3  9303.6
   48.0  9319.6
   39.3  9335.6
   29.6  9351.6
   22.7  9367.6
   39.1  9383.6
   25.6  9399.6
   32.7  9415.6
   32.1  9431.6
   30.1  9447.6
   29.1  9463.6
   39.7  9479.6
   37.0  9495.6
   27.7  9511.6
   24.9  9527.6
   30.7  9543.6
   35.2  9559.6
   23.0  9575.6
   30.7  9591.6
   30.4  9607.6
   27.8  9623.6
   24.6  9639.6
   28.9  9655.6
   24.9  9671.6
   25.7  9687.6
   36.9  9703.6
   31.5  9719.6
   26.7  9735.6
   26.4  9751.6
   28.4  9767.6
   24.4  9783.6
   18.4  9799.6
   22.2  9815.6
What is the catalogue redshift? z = 0.32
